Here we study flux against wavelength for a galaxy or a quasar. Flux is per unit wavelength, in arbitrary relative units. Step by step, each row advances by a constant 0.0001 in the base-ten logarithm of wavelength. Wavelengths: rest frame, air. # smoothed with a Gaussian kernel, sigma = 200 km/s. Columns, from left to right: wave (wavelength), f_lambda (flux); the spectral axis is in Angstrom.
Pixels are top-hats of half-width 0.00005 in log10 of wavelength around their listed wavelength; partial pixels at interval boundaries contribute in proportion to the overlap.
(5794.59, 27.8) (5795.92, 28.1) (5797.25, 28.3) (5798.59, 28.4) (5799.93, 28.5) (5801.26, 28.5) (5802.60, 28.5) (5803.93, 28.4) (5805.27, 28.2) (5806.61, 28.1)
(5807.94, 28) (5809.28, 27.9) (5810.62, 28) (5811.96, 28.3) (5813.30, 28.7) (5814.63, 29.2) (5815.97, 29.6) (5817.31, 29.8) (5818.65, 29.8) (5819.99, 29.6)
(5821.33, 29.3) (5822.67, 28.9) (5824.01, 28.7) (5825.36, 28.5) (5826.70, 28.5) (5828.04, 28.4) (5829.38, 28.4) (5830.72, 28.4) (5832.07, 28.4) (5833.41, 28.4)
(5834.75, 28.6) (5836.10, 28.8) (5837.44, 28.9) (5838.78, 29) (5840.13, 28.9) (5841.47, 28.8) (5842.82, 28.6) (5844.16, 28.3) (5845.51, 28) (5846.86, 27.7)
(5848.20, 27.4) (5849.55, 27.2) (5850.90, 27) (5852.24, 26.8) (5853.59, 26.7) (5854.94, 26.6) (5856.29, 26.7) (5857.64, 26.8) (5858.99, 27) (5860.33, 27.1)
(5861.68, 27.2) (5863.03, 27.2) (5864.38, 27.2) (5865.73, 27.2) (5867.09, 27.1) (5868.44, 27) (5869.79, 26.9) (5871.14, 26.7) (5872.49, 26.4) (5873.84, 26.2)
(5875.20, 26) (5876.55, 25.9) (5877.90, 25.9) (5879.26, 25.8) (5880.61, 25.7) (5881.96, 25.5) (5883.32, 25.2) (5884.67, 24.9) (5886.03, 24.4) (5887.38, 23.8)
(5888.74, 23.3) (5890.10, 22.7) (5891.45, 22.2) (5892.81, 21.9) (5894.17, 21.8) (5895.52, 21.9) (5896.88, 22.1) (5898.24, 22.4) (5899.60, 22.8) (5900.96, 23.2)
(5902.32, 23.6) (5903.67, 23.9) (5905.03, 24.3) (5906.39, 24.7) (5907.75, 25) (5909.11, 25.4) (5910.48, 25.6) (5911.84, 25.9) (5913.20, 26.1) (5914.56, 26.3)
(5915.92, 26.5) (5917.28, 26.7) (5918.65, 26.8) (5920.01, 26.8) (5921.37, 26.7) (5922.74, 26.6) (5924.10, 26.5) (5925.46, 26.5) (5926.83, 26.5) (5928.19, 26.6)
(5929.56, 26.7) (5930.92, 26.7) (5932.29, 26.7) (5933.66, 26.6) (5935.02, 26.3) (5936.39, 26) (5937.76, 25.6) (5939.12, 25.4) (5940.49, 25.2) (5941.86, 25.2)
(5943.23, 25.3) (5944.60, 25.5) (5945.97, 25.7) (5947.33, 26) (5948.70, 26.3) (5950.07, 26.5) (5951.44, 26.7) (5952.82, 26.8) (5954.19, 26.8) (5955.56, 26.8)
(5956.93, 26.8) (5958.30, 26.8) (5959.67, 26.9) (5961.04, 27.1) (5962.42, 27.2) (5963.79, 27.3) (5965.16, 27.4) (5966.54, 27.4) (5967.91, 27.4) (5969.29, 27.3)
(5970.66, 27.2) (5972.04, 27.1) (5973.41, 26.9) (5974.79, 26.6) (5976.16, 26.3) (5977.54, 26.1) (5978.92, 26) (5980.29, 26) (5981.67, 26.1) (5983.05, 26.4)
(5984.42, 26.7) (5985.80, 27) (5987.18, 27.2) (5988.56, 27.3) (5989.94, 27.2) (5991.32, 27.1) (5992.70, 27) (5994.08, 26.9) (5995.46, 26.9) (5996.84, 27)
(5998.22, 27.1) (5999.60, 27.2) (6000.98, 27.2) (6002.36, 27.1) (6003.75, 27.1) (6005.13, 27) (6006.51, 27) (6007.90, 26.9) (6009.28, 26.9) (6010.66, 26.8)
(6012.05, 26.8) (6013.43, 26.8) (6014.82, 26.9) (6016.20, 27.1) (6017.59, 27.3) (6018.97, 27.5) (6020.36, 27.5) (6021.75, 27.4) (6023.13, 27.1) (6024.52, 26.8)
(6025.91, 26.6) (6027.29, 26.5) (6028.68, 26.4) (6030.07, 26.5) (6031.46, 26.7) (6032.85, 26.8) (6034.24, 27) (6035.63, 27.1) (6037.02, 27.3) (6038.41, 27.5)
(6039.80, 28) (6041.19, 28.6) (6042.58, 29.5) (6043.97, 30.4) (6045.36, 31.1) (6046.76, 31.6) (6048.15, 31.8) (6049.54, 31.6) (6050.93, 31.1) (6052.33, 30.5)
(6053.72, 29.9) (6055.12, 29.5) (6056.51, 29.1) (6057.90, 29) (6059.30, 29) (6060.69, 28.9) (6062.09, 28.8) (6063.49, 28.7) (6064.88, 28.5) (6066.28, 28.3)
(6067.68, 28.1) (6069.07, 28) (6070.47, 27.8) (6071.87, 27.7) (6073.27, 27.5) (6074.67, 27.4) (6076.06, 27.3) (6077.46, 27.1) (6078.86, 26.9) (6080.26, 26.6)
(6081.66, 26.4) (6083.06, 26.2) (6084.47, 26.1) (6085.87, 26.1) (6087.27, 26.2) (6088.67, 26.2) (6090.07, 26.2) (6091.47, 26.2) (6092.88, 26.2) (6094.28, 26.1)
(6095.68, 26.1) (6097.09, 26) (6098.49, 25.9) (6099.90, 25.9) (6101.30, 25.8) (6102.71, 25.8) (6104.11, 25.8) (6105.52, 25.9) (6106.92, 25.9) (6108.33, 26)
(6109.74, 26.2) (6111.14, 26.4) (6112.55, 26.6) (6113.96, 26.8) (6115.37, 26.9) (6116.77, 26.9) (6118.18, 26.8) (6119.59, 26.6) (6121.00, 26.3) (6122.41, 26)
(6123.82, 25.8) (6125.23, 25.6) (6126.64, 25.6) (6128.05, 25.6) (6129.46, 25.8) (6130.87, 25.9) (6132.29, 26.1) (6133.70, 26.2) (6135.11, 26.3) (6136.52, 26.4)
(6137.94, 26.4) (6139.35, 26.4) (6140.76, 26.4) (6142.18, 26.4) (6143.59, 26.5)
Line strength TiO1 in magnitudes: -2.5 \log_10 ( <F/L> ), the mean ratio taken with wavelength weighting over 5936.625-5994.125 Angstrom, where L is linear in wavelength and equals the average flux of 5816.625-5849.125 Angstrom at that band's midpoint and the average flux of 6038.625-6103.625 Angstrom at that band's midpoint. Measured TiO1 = 0.07 mag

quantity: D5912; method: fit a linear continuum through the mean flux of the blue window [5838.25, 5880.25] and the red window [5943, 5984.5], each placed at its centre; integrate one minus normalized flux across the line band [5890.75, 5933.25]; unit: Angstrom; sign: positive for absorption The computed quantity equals 2.9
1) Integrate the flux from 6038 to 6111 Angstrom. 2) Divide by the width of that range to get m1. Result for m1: 27.7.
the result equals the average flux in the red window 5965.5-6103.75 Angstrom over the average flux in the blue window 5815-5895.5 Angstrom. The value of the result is 1.0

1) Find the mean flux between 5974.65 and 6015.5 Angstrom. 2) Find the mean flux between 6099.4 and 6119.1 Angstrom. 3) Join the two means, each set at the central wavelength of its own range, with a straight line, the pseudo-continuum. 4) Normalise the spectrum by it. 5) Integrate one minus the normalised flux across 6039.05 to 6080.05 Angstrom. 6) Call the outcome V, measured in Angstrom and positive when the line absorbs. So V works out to -3.8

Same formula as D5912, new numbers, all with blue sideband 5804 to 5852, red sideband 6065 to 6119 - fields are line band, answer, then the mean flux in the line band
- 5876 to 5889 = 1.4 Angstrom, 25.1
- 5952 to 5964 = 0.3 Angstrom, 26.9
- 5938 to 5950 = 0.9 Angstrom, 25.6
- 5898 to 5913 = 1.9 Angstrom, 24.4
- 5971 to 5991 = 0.5 Angstrom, 26.7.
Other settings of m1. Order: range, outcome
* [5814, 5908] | 26.5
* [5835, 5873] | 27.5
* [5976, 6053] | 27.5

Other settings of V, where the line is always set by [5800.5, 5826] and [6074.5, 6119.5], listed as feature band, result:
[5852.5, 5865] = 0.6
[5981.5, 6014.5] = 0.3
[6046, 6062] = -2.1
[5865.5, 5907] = 5.3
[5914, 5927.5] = 0.6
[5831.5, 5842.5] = -0.1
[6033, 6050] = -1.5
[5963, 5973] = 0.1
